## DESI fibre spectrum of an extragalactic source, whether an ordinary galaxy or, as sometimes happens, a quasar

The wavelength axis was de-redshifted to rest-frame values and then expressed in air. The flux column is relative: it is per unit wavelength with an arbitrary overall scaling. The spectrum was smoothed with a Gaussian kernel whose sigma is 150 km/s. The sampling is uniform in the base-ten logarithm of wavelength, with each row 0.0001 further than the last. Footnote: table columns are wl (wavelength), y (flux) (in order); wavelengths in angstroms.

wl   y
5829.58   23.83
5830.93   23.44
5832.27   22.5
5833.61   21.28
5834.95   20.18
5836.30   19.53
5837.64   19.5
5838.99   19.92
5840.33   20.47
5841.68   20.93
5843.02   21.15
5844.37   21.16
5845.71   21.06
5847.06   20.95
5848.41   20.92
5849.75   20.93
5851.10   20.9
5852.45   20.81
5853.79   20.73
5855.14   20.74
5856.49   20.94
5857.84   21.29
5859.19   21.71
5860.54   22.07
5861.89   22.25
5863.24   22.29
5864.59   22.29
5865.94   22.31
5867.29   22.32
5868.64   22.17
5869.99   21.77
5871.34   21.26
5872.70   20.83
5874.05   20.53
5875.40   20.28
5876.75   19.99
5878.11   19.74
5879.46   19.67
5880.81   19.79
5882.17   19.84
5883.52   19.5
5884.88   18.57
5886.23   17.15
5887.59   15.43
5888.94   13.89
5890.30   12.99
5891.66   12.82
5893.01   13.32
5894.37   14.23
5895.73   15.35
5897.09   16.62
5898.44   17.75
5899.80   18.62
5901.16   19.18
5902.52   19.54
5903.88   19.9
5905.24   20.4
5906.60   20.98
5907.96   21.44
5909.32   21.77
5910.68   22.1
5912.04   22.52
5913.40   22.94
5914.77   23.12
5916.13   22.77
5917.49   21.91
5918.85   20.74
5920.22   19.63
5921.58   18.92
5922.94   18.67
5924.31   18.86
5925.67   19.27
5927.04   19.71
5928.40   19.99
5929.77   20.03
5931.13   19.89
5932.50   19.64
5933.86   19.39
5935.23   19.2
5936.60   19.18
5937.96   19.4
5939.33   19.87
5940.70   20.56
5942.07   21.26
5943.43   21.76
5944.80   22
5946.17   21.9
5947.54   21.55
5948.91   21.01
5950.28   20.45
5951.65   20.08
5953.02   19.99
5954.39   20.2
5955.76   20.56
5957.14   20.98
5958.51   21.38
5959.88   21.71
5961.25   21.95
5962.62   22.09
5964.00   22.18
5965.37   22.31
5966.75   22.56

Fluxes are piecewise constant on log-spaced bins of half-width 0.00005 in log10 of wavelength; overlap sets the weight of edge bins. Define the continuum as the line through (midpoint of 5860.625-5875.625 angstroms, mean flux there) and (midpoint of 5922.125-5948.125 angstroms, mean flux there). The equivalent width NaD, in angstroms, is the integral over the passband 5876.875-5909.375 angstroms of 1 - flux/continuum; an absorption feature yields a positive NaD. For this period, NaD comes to 5.07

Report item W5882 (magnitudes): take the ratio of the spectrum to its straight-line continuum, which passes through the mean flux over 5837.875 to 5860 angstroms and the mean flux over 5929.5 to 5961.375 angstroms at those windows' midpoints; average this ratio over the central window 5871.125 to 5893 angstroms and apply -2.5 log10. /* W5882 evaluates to 0.15 mag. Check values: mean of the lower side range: 20.9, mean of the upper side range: 20.6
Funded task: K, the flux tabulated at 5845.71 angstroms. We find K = 21.06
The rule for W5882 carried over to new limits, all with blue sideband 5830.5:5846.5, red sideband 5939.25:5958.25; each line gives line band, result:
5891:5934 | 0.08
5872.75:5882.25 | 0.05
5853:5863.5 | -0.03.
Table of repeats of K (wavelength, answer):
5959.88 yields 21.71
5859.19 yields 21.71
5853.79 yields 20.73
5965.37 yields 22.31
